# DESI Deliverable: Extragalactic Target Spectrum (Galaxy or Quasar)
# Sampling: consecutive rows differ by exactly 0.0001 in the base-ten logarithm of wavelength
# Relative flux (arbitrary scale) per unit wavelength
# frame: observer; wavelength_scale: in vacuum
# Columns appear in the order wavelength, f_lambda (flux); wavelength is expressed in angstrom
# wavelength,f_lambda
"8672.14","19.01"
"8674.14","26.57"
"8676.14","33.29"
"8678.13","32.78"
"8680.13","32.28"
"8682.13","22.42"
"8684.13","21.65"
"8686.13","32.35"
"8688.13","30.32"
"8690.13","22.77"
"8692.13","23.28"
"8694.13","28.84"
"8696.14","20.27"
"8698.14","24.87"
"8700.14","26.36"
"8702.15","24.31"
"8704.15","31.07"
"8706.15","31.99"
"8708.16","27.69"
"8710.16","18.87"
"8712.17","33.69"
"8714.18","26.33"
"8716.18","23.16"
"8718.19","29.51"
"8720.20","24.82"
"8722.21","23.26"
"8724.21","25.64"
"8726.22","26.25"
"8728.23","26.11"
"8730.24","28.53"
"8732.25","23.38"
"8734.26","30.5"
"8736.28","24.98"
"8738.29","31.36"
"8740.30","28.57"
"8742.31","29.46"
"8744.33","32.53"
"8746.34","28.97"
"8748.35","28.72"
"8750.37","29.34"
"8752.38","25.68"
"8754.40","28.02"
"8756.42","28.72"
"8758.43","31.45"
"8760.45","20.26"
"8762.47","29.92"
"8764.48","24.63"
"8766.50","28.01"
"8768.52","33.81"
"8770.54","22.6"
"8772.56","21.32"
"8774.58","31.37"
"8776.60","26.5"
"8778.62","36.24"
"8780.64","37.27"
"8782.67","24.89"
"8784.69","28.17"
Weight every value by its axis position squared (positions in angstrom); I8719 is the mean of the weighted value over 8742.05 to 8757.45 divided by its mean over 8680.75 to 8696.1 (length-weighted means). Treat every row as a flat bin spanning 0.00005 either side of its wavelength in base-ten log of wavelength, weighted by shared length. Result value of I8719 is 1.1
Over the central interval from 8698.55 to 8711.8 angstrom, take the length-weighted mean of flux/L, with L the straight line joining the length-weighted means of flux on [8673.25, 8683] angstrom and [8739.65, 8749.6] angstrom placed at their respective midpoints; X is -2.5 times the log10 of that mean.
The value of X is 0.10 mag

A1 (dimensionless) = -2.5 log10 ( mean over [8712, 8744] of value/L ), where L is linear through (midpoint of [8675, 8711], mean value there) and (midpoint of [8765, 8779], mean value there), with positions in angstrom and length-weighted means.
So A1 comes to 0.01 mag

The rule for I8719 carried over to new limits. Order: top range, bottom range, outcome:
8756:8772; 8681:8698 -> 1.10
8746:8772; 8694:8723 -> 1.06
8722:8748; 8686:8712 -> 1.06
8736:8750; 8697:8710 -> 1.10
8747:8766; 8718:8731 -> 1.06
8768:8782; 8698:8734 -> 1.13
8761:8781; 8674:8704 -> 1.09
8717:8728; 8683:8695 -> 0.98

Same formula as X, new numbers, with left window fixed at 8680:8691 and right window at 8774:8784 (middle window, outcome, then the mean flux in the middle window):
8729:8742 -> 0.04 mag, 27.9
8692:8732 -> 0.07 mag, 26.3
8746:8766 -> 0.09 mag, 27.5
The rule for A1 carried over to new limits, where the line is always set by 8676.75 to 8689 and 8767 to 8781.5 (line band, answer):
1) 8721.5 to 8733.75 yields 0.14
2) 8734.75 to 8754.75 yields 0.02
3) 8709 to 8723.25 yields 0.14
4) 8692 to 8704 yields 0.15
